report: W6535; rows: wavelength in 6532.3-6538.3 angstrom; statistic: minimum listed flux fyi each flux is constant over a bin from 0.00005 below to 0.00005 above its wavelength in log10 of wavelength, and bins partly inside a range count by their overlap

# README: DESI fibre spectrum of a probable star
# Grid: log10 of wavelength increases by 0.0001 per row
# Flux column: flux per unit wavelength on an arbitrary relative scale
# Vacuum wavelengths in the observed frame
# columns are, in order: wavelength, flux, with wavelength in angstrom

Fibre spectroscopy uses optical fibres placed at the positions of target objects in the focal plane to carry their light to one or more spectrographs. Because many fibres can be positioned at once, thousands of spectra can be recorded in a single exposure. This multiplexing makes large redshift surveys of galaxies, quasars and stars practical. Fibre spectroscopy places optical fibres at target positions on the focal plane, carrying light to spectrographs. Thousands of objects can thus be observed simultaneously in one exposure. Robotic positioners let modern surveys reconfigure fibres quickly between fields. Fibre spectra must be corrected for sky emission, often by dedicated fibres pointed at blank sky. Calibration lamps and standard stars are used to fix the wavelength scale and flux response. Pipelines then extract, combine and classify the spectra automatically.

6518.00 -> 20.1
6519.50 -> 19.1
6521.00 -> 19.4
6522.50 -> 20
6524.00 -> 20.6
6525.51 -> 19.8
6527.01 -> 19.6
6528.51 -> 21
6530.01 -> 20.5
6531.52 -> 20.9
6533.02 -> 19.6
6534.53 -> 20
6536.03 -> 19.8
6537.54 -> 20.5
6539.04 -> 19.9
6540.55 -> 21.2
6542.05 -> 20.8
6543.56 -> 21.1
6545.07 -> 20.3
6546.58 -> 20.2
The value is 19.6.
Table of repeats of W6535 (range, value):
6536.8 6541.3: 19.9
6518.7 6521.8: 19.1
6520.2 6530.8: 19.4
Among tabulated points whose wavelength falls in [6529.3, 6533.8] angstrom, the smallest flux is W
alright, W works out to 19.6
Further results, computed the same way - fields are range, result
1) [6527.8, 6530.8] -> 20.5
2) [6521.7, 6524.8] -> 20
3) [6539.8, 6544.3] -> 20.8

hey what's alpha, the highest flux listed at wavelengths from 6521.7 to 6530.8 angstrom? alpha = 21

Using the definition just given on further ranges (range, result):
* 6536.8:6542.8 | 21.2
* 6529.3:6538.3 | 20.9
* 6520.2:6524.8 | 20.6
